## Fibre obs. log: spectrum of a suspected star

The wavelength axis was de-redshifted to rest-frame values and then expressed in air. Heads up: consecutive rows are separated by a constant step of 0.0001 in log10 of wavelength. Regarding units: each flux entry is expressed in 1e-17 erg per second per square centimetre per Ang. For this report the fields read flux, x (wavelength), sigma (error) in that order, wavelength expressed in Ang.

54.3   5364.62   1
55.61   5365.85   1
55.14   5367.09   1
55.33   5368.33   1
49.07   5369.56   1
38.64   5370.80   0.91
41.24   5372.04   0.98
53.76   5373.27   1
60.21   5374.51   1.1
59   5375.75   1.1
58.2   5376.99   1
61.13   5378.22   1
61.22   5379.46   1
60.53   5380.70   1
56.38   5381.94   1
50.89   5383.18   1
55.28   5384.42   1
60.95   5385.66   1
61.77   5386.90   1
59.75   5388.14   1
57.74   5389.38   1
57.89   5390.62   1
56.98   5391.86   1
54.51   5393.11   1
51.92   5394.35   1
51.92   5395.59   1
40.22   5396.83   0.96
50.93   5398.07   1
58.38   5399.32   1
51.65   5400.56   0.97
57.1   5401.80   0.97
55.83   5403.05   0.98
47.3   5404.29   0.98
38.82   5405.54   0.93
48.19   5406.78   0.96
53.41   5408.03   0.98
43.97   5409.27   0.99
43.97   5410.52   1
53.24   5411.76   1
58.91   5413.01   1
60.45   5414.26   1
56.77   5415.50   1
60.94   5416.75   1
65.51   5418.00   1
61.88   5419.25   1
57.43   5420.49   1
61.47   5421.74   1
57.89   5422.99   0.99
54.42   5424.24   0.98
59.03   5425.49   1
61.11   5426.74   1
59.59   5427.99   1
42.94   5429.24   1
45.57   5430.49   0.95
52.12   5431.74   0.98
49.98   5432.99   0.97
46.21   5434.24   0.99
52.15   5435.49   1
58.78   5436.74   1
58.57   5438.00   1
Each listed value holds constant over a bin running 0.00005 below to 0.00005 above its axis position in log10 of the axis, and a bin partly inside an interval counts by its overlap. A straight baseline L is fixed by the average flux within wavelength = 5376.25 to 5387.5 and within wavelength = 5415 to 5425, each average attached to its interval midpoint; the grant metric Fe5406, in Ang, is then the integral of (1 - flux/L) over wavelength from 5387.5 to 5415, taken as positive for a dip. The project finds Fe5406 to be 3.1 Ang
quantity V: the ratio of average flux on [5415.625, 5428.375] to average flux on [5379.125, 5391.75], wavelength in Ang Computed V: 1.03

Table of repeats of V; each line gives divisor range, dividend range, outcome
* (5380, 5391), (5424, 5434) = 0.91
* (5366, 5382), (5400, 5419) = 0.98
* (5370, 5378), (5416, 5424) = 1.16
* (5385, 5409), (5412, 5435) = 1.05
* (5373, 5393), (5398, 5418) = 0.91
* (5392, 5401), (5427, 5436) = 0.97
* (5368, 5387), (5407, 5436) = 0.99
